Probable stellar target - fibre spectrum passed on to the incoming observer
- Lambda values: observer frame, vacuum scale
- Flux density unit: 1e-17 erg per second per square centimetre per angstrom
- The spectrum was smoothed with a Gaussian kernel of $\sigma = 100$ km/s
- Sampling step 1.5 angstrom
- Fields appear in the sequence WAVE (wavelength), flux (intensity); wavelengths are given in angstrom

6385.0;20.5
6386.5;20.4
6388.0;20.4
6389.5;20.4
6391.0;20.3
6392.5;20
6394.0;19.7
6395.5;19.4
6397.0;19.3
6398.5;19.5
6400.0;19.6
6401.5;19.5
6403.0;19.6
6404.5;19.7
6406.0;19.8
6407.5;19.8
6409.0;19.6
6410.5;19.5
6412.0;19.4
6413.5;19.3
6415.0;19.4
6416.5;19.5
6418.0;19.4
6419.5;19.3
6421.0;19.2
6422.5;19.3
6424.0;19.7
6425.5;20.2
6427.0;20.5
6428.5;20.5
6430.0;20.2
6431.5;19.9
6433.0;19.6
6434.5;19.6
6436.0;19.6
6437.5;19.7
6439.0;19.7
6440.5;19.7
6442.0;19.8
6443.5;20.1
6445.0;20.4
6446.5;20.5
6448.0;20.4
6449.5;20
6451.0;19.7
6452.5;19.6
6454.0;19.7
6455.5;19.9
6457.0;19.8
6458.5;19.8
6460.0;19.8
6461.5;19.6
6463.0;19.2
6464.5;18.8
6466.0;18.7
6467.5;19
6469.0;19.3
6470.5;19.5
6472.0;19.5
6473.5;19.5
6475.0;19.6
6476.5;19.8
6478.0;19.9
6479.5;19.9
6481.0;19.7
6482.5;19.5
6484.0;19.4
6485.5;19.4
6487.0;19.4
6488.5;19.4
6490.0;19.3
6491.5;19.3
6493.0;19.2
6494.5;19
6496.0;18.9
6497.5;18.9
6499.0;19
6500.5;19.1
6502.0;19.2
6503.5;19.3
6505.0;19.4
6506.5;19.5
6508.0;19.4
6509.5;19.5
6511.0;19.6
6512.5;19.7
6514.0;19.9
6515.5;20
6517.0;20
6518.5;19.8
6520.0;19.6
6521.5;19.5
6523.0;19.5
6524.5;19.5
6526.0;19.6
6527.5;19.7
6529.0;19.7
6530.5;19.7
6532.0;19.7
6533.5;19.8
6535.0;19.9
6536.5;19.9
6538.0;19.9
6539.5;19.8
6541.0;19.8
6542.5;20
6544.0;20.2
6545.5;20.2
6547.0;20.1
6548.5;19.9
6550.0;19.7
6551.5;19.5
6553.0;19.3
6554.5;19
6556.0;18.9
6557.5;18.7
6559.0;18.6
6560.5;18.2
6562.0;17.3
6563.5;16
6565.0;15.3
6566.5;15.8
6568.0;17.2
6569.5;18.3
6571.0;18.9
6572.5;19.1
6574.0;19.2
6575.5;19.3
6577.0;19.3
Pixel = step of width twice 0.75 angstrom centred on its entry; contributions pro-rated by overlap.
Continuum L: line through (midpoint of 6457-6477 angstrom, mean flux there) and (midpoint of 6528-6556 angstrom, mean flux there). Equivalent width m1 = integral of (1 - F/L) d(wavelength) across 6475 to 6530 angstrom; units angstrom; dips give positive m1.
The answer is 0.2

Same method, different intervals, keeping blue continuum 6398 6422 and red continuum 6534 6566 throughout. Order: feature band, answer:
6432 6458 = -0.65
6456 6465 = -0.09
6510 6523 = -0.40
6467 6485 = -0.25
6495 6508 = 0.02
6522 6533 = -0.30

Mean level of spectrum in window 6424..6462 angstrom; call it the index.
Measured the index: 19.9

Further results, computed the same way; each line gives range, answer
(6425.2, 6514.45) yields 19.6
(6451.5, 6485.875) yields 19.5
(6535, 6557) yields 19.7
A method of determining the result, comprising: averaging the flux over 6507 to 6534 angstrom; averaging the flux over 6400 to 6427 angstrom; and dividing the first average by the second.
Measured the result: 1.01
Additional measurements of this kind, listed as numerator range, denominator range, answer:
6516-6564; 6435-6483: 0.99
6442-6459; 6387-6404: 1.01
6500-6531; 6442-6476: 1.00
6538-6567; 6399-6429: 0.96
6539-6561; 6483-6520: 1.00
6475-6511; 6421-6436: 0.97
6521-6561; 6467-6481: 1.00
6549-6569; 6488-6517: 0.93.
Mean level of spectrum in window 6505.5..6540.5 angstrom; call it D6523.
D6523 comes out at 19.7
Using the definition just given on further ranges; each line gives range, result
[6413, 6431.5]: 19.7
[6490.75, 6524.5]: 19.4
